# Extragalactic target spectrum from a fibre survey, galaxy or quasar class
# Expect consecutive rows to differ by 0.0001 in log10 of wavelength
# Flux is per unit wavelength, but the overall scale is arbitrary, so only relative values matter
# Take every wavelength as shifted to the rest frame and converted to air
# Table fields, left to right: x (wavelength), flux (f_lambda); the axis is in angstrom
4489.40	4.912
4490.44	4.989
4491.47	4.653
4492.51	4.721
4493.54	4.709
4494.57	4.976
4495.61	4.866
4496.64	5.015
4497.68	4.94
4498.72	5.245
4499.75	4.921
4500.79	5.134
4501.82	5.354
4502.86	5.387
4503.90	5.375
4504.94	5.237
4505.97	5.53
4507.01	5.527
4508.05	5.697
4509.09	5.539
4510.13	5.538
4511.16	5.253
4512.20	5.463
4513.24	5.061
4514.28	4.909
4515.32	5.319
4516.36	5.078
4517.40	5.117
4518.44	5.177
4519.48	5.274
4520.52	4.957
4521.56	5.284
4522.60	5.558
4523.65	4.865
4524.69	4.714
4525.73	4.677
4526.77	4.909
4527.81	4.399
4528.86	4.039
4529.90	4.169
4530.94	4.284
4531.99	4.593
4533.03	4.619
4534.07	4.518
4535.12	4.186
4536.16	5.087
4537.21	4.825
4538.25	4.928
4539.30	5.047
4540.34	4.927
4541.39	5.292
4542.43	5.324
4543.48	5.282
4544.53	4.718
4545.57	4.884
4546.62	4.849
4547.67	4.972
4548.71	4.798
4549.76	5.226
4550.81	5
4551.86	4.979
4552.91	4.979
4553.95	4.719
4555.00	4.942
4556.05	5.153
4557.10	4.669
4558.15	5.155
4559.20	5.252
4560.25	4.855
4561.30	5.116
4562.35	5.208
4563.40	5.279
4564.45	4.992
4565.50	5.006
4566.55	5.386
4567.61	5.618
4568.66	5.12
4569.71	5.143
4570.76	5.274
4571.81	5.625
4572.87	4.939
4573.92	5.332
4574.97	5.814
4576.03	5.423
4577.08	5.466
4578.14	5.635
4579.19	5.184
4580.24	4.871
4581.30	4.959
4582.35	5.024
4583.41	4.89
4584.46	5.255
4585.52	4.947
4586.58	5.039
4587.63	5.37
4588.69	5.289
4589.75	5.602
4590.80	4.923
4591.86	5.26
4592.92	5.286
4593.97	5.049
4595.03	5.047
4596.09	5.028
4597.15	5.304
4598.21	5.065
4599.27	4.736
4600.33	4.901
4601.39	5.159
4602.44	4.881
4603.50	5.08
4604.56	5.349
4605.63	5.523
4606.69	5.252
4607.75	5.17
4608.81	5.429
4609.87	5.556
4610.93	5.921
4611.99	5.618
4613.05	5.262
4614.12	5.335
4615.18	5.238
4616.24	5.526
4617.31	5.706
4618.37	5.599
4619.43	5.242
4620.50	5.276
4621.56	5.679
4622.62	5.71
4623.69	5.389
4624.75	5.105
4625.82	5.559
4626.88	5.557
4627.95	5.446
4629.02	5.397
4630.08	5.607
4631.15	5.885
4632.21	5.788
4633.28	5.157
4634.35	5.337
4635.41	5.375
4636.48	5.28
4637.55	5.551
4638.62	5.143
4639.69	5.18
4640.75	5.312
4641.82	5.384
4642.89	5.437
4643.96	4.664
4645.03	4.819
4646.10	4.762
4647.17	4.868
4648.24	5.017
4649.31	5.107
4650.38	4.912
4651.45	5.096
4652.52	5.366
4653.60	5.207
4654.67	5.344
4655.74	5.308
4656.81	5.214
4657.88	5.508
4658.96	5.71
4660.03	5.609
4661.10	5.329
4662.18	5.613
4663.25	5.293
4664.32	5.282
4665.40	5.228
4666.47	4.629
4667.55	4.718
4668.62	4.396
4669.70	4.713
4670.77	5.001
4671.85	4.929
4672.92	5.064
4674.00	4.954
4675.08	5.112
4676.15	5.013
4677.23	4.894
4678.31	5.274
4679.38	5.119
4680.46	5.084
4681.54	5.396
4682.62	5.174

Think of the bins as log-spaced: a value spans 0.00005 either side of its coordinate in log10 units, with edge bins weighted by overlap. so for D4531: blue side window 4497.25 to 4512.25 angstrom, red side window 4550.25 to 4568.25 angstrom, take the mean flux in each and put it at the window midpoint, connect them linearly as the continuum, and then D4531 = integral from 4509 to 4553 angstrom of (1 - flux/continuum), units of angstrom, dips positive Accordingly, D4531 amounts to 2.3 angstrom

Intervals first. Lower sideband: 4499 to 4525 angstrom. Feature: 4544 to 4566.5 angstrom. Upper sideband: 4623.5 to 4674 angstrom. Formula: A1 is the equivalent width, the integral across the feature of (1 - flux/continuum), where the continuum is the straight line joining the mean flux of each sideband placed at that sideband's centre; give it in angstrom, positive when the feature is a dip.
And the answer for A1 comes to 1.1 angstrom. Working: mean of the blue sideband 5.26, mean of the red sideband 5.22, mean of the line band 5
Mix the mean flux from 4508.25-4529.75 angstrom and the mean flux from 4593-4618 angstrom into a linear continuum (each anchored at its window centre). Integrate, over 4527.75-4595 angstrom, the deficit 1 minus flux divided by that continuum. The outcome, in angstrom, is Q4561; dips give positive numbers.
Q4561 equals 1.6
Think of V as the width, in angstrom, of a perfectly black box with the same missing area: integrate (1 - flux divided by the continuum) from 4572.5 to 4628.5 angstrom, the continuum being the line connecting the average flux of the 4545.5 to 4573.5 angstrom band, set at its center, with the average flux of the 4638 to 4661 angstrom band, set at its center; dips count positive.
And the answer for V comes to -1.7 angstrom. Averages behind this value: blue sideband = 5.08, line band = 5.29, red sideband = 5.19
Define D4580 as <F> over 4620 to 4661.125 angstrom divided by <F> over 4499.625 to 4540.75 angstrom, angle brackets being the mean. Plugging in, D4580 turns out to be 1.06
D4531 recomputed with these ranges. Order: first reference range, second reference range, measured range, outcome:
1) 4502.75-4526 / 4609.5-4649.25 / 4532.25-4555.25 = 1.59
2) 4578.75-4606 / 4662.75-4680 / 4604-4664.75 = -3.80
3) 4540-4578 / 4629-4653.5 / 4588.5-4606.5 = 0.13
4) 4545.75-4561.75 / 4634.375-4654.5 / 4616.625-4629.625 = -0.94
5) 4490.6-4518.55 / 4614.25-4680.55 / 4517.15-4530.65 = 0.89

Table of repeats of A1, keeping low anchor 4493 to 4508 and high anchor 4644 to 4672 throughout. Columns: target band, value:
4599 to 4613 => -0.4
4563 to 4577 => -0.4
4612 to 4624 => -0.8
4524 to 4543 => 1.7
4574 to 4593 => -0.4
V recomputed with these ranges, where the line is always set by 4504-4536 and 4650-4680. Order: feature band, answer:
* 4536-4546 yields 0.0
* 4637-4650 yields 0.0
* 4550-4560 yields 0.1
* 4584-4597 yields -0.3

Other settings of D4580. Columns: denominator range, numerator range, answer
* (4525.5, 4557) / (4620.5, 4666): 1.11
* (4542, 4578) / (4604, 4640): 1.06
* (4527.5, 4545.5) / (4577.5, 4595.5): 1.09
